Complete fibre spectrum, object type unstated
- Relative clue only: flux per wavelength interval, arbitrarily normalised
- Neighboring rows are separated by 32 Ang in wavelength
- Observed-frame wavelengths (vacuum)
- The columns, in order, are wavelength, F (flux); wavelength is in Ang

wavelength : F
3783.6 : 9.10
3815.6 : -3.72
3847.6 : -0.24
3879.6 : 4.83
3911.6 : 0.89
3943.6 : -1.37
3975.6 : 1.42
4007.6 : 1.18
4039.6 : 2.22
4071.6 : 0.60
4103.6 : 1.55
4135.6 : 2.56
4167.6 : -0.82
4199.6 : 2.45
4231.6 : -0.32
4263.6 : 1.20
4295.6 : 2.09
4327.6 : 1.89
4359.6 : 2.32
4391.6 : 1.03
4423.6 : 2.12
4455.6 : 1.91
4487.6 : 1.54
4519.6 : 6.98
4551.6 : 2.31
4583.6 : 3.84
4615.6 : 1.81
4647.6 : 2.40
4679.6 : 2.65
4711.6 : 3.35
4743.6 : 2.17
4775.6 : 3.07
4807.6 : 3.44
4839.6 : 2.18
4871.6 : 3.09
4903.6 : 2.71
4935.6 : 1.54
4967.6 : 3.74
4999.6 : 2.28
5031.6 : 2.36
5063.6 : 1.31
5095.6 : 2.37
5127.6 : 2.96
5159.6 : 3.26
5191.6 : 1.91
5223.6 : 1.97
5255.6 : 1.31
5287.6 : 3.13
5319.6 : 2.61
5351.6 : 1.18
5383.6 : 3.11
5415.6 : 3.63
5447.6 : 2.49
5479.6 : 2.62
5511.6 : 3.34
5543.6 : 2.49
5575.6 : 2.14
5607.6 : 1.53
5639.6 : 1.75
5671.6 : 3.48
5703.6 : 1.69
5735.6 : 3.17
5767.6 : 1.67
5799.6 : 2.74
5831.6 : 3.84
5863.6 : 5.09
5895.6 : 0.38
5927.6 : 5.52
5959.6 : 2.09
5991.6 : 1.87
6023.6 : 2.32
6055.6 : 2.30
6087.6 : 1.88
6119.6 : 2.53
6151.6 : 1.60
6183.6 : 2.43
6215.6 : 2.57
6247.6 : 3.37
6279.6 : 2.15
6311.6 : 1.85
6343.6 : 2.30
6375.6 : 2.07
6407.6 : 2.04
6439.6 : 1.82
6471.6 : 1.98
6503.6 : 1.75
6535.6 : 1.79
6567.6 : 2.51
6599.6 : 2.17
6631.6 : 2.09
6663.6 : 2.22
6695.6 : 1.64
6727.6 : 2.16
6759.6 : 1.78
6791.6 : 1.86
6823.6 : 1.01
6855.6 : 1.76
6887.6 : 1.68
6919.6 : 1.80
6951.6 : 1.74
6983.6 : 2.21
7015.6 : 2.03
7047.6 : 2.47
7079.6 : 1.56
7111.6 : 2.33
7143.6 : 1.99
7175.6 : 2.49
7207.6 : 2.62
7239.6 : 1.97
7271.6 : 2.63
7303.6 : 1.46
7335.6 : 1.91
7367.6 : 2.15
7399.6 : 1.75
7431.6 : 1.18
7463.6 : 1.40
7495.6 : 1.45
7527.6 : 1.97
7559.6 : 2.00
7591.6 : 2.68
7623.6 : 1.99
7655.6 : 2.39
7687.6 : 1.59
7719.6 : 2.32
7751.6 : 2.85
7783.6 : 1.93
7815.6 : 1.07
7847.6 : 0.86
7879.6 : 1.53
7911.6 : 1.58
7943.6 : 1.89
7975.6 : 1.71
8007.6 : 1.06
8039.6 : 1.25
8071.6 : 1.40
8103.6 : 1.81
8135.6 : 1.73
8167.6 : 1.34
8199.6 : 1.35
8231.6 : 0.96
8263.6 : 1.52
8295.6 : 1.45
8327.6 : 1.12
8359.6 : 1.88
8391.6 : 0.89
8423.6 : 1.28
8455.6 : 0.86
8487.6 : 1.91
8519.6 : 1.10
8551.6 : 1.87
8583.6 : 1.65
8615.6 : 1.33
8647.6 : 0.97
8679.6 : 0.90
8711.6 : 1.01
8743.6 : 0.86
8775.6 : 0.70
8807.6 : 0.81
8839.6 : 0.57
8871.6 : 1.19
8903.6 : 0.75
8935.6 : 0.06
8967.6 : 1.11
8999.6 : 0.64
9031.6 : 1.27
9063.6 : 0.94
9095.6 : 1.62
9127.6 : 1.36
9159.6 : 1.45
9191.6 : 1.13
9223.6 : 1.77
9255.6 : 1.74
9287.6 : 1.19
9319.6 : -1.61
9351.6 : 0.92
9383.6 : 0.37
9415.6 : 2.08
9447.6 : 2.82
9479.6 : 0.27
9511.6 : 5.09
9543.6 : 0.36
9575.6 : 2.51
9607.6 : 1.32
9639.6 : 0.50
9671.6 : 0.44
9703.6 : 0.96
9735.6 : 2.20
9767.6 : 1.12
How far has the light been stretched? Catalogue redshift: 0.182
